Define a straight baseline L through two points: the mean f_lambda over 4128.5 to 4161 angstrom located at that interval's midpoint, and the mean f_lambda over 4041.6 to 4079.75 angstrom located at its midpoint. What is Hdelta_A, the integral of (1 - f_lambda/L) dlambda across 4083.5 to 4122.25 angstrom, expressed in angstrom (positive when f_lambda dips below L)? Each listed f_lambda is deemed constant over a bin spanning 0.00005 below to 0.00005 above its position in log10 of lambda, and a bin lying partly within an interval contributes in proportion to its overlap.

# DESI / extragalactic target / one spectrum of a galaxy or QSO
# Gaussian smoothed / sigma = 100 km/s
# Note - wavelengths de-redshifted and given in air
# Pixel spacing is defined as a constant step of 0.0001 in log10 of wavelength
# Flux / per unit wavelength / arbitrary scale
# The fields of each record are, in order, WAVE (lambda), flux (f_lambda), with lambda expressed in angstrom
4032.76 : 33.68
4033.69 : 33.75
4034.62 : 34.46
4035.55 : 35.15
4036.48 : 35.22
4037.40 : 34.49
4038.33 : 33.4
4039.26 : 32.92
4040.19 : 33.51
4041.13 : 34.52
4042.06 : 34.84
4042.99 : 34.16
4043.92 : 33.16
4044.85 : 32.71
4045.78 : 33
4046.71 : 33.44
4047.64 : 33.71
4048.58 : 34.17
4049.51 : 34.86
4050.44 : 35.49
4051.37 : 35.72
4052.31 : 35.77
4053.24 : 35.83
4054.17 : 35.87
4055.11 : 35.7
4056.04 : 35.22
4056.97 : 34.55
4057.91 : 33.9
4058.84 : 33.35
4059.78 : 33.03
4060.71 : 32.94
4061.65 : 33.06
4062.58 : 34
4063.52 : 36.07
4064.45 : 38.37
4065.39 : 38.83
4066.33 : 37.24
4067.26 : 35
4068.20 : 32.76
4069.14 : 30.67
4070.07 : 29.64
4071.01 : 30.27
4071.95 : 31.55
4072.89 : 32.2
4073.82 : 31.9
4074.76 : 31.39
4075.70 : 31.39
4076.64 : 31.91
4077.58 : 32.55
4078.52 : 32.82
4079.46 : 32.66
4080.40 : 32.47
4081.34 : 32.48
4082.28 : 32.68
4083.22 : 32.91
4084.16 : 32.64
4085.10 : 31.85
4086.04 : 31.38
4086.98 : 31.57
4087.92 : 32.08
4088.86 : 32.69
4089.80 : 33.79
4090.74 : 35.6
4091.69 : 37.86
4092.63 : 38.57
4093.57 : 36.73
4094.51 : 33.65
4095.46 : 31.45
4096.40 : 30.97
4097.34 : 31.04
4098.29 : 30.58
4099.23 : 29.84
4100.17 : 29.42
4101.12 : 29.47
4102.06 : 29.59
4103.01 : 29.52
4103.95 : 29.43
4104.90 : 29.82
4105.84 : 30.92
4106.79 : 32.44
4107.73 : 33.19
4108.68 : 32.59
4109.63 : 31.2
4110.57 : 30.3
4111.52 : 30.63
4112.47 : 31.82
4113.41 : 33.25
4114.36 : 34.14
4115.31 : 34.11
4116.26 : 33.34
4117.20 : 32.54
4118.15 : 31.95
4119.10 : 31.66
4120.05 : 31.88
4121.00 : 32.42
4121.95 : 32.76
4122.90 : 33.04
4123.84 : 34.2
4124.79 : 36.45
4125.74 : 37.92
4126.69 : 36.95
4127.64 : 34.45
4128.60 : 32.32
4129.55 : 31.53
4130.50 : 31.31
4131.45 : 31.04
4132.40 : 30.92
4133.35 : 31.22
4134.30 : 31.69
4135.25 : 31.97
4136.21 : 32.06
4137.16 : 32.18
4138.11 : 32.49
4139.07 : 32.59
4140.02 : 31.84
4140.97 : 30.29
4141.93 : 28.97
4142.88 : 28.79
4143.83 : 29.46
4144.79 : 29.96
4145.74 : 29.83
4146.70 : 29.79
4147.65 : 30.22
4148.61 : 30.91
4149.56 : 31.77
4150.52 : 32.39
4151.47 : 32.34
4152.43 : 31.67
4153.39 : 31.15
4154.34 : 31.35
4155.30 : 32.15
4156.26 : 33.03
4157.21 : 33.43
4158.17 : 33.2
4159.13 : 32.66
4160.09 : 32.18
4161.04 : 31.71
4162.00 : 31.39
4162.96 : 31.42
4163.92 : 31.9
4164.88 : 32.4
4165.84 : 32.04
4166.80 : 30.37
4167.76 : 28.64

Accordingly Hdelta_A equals 0.5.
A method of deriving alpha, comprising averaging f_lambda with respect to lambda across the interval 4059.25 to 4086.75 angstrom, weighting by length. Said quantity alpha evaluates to 33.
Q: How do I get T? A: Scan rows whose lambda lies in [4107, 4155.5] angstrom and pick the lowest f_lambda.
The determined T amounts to 28.79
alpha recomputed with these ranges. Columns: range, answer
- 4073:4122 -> 32.2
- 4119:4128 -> 34.3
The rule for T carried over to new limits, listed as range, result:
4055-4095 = 29.64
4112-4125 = 31.66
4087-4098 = 30.97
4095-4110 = 29.42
